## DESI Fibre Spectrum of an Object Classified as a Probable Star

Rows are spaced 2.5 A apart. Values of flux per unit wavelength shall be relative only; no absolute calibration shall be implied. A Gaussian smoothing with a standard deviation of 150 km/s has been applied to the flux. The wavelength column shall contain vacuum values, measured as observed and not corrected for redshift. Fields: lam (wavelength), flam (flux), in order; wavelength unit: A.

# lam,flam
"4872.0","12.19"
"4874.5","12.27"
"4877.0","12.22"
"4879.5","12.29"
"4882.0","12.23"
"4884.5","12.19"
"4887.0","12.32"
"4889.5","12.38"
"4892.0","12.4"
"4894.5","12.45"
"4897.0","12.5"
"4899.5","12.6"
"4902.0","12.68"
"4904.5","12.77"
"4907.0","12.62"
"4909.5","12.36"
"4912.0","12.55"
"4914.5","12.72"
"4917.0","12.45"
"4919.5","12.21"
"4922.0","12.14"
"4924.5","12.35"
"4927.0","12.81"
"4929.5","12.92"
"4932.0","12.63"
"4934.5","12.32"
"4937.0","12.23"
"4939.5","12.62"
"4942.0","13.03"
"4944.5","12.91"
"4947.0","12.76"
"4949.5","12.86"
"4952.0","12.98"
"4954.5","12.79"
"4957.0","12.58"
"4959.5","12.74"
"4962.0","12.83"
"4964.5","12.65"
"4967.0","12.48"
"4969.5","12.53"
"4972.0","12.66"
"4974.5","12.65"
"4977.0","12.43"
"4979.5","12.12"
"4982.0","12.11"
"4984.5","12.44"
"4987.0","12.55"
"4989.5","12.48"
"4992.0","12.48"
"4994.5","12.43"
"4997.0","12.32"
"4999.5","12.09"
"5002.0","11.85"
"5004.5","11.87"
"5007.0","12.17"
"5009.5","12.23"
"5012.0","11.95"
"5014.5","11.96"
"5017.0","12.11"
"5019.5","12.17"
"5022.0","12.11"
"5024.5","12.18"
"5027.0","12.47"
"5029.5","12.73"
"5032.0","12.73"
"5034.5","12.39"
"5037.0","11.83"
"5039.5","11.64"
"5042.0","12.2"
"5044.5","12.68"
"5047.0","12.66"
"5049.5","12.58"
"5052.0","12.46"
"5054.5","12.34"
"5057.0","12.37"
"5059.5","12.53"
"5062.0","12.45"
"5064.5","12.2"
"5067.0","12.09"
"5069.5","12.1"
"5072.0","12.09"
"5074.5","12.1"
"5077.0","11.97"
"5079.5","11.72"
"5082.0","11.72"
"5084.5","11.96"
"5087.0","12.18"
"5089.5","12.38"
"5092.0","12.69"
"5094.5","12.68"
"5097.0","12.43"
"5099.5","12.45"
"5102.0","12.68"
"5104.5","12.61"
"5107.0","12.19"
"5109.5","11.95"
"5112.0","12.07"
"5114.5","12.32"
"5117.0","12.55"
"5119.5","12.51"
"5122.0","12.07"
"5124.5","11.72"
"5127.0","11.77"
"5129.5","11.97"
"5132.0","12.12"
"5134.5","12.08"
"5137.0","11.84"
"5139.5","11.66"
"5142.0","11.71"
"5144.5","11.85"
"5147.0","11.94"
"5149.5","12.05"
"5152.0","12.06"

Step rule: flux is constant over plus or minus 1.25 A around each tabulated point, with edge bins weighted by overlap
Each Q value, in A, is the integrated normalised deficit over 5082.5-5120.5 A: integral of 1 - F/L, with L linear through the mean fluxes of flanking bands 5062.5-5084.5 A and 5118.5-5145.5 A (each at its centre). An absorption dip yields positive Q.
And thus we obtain -1.2 A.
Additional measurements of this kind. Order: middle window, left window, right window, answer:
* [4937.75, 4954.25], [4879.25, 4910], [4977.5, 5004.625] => -0.6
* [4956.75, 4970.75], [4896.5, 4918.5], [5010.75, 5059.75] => -0.2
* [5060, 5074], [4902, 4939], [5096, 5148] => 0.0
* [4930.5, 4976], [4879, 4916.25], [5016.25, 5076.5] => -1.0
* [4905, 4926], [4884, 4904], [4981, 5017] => -0.1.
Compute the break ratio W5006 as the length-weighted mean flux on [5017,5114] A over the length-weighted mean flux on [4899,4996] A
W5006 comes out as 0.98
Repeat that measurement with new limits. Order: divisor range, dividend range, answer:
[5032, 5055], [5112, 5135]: 0.98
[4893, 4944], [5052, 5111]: 0.98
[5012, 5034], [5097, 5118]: 1.01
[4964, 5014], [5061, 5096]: 0.99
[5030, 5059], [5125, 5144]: 0.96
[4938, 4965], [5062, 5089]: 0.94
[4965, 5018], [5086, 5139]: 1.00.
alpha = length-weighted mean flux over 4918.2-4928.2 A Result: 12.4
